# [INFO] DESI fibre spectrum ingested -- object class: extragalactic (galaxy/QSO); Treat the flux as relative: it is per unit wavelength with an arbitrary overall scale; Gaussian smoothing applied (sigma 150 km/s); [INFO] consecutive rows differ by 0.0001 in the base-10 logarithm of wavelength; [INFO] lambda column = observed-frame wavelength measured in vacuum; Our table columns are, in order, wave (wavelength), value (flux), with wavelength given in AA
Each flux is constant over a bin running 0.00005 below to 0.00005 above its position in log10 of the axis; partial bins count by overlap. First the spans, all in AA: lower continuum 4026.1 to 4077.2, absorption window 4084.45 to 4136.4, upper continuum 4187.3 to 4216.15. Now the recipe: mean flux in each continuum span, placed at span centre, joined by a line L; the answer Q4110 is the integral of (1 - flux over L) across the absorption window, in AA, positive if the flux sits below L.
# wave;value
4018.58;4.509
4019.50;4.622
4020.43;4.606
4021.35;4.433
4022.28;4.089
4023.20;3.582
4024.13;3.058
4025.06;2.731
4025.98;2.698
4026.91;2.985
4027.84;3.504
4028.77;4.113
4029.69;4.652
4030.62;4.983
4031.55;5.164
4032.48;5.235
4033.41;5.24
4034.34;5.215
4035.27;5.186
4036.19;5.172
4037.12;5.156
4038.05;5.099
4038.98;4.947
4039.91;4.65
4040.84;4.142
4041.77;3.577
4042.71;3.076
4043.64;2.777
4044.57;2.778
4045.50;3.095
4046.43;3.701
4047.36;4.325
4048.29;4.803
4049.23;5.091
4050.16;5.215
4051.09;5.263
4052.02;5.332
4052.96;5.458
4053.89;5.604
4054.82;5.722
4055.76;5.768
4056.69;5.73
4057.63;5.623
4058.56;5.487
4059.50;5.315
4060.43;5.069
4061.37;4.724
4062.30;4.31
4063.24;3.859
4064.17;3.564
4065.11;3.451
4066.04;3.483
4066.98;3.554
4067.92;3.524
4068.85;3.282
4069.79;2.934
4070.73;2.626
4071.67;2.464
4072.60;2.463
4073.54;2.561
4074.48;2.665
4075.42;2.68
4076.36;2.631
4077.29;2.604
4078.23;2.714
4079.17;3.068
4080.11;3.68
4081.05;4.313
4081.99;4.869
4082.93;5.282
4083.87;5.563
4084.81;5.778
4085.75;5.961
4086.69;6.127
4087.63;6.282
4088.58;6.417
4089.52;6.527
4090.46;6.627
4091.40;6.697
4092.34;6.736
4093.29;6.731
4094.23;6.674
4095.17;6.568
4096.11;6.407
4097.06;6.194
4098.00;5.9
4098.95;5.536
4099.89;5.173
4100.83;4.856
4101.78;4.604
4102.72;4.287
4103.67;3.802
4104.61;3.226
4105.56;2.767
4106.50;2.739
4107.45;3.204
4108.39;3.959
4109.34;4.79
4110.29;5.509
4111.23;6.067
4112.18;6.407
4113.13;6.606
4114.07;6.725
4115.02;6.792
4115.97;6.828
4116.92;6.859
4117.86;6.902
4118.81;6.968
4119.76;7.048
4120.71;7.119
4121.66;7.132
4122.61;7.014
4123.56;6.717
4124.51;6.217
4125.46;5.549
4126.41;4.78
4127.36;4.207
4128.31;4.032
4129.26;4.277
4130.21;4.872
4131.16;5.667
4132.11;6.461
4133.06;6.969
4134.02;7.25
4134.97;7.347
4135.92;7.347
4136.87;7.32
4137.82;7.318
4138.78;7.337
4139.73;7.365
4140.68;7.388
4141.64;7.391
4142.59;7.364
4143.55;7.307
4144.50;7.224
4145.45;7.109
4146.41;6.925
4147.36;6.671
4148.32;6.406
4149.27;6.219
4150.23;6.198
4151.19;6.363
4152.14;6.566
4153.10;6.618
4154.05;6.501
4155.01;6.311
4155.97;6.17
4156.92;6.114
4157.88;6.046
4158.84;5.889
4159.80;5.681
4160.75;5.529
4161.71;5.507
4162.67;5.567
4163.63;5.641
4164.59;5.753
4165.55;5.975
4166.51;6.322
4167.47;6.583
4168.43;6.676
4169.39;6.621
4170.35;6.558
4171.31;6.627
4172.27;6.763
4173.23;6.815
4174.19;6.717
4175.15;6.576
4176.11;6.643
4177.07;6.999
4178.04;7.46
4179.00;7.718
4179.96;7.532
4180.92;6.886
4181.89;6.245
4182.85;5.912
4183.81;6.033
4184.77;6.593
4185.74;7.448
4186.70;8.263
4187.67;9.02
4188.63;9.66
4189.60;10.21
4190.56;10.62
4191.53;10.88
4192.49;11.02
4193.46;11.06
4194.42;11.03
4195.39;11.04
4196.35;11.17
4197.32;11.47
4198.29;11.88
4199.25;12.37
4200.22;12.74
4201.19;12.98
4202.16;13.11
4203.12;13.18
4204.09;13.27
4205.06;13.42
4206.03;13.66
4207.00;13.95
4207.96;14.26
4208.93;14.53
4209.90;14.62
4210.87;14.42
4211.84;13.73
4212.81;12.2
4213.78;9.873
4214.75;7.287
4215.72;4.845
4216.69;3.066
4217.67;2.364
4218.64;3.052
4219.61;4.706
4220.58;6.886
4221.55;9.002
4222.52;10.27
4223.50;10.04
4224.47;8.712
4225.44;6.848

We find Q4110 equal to 9.5 AA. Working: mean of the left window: 4.22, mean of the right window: 11.8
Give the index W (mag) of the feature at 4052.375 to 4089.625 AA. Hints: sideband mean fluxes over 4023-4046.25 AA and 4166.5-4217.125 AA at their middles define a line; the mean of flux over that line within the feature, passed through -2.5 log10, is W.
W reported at 0.23 mag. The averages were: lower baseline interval 4.11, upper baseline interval 9.6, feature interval 4.32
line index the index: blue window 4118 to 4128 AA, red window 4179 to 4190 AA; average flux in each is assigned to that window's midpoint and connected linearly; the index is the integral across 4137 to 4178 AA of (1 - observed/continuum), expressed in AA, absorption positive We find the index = 2.6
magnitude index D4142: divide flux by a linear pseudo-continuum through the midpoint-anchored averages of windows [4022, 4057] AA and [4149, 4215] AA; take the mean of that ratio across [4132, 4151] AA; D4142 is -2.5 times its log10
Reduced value 0.08 mag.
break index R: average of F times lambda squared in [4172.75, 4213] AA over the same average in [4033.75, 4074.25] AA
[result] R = 2.58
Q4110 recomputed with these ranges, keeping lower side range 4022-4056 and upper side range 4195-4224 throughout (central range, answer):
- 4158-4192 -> 8.7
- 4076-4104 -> 4.4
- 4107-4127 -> 3.1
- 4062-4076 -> 6.0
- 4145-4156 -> 2.5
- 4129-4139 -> 1.6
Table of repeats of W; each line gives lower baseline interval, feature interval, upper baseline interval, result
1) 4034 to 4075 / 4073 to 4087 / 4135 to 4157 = 0.247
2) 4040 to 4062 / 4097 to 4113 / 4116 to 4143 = 0.265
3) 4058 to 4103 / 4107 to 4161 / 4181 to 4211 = 0.191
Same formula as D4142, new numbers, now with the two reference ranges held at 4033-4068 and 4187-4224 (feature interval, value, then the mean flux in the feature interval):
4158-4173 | 0.42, 6.12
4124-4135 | 0.35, 5.57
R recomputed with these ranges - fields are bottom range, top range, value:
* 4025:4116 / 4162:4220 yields 2.05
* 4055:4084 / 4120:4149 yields 1.75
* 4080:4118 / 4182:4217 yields 2.06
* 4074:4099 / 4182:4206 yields 2.13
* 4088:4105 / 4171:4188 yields 1.27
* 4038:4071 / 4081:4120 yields 1.33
